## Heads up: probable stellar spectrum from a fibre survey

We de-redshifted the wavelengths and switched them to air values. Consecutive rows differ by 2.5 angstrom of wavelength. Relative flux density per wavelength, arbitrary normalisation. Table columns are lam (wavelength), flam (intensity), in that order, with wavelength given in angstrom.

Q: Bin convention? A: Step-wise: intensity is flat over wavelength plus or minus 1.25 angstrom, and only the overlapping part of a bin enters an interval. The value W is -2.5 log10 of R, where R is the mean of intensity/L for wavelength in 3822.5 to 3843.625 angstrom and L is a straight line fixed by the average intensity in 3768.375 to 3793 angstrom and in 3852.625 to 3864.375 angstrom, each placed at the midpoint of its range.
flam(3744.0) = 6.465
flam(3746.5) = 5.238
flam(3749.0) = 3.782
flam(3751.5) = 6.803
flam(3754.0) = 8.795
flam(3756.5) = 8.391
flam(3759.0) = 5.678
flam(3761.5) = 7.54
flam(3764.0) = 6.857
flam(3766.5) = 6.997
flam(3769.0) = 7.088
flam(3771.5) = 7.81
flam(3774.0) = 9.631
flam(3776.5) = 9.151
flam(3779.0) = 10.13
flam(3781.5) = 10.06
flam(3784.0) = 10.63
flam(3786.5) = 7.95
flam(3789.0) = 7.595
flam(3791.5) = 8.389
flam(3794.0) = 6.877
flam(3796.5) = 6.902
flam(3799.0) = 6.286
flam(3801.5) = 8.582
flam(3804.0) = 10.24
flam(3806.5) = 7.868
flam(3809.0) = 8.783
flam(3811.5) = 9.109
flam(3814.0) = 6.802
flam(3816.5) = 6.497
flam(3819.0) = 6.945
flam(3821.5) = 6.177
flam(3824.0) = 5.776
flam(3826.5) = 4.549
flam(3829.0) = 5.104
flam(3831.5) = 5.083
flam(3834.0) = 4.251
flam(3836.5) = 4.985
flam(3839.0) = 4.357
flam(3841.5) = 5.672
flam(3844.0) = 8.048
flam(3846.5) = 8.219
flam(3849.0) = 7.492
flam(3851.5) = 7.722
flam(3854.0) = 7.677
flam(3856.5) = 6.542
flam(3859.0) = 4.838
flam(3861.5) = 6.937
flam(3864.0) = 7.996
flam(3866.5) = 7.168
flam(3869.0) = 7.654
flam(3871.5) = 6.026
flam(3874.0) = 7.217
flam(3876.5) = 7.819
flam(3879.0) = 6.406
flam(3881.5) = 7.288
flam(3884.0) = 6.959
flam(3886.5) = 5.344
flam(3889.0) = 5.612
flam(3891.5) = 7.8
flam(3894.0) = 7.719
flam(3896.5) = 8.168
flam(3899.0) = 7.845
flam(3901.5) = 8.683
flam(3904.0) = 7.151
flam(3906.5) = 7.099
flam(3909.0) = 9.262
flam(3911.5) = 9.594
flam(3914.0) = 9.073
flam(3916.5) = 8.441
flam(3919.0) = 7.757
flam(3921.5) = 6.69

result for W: 0.40 mag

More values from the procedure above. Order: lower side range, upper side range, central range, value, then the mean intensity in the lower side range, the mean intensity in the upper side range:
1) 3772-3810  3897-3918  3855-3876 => 0.229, 8.59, 8.38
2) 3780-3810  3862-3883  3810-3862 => 0.217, 8.36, 7.18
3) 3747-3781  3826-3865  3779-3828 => -0.115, 7.59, 6.24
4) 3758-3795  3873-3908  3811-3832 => 0.258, 8.18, 7.24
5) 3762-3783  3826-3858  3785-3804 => -0.001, 8.46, 6.16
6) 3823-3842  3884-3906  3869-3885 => -0.067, 4.93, 7.26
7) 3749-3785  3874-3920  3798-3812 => -0.070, 8.08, 7.66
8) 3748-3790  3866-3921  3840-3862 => 0.103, 7.96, 7.54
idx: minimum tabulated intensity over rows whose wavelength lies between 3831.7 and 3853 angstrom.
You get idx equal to 4.251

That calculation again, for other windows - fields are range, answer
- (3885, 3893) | 5.344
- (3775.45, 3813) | 6.286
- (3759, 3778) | 5.678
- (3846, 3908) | 4.838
